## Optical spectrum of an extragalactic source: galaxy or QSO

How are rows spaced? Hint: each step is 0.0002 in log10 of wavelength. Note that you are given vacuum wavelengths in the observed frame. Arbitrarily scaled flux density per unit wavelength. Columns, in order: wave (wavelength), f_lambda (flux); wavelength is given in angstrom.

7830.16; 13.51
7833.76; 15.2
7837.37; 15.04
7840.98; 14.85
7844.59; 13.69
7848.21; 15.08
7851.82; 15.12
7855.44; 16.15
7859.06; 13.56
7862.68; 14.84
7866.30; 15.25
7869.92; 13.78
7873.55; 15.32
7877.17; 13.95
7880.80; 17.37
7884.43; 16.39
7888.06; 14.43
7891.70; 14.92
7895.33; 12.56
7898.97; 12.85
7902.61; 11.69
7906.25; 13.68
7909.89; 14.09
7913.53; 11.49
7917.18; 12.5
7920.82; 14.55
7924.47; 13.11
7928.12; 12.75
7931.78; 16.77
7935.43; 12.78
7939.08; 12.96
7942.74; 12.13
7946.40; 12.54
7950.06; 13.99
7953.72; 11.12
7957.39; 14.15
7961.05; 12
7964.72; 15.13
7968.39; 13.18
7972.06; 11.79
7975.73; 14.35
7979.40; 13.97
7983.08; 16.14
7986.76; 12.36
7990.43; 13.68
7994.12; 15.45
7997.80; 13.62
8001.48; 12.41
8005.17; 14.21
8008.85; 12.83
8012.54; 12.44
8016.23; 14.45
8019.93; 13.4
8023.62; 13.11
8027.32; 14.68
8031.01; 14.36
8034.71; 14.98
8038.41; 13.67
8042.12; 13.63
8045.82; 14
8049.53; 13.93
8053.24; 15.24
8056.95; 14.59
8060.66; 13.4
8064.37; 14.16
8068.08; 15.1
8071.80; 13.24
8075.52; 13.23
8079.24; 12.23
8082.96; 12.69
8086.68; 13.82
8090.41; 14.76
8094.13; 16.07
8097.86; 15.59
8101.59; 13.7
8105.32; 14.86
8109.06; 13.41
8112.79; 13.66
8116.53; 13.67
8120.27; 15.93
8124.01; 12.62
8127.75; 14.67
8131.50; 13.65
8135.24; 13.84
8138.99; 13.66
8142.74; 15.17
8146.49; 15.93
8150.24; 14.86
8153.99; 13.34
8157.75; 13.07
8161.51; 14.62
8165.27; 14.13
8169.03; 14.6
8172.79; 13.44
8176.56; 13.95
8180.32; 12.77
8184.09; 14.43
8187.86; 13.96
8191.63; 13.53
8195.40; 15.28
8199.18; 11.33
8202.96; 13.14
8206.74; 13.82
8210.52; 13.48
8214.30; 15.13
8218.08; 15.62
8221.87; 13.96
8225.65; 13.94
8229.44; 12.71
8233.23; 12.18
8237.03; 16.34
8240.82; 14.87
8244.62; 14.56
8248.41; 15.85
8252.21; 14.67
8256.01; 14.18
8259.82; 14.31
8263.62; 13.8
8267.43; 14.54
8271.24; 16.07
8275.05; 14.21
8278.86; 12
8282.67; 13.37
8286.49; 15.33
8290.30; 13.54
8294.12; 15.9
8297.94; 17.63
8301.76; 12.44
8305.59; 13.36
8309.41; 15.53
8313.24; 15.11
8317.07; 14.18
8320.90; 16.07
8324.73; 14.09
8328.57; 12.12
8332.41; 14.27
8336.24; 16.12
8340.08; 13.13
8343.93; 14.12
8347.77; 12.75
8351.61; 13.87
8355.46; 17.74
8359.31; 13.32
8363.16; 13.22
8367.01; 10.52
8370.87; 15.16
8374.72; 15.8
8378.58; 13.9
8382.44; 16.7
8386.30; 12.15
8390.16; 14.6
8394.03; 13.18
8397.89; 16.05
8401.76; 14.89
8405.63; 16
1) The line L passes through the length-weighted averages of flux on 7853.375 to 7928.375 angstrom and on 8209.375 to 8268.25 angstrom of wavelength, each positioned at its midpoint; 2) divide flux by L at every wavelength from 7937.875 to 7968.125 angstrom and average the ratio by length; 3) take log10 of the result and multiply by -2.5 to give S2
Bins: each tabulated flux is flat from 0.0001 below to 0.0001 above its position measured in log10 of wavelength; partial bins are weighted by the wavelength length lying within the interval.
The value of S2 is 0.09 mag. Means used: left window 14.1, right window 14.4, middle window 13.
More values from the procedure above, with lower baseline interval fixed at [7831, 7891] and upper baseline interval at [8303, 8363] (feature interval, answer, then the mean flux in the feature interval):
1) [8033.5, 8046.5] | 0.05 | 14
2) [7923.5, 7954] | 0.13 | 13.2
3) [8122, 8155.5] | 0.03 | 14.2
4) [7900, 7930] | 0.15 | 13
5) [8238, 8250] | -0.05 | 15.2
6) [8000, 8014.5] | 0.14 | 13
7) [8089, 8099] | -0.06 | 15.5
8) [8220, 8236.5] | 0.08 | 13.5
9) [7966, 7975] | 0.15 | 12.9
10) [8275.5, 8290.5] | 0.06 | 13.6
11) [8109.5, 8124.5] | 0.04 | 14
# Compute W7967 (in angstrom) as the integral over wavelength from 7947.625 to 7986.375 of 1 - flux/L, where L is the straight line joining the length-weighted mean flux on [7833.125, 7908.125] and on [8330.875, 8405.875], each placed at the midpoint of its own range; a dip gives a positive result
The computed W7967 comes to 2.6 angstrom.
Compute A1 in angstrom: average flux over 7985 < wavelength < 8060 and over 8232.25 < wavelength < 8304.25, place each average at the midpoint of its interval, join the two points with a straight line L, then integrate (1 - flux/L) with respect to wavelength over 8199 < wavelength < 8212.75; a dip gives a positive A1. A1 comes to 1.1 angstrom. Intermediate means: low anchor 13.8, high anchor 14.5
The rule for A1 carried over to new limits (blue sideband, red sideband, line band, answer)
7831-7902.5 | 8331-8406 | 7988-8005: 0.9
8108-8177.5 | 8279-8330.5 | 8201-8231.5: 0.6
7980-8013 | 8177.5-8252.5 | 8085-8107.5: -1.5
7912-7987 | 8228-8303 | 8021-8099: -2.1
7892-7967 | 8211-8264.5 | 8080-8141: -1.0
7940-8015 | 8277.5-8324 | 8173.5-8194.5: 0.5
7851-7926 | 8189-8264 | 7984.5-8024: 1.8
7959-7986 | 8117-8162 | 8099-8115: 0.2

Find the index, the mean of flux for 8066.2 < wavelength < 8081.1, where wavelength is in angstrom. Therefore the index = 13.5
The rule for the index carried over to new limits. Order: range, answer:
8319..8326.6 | 15.1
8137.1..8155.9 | 14.6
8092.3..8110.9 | 14.7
